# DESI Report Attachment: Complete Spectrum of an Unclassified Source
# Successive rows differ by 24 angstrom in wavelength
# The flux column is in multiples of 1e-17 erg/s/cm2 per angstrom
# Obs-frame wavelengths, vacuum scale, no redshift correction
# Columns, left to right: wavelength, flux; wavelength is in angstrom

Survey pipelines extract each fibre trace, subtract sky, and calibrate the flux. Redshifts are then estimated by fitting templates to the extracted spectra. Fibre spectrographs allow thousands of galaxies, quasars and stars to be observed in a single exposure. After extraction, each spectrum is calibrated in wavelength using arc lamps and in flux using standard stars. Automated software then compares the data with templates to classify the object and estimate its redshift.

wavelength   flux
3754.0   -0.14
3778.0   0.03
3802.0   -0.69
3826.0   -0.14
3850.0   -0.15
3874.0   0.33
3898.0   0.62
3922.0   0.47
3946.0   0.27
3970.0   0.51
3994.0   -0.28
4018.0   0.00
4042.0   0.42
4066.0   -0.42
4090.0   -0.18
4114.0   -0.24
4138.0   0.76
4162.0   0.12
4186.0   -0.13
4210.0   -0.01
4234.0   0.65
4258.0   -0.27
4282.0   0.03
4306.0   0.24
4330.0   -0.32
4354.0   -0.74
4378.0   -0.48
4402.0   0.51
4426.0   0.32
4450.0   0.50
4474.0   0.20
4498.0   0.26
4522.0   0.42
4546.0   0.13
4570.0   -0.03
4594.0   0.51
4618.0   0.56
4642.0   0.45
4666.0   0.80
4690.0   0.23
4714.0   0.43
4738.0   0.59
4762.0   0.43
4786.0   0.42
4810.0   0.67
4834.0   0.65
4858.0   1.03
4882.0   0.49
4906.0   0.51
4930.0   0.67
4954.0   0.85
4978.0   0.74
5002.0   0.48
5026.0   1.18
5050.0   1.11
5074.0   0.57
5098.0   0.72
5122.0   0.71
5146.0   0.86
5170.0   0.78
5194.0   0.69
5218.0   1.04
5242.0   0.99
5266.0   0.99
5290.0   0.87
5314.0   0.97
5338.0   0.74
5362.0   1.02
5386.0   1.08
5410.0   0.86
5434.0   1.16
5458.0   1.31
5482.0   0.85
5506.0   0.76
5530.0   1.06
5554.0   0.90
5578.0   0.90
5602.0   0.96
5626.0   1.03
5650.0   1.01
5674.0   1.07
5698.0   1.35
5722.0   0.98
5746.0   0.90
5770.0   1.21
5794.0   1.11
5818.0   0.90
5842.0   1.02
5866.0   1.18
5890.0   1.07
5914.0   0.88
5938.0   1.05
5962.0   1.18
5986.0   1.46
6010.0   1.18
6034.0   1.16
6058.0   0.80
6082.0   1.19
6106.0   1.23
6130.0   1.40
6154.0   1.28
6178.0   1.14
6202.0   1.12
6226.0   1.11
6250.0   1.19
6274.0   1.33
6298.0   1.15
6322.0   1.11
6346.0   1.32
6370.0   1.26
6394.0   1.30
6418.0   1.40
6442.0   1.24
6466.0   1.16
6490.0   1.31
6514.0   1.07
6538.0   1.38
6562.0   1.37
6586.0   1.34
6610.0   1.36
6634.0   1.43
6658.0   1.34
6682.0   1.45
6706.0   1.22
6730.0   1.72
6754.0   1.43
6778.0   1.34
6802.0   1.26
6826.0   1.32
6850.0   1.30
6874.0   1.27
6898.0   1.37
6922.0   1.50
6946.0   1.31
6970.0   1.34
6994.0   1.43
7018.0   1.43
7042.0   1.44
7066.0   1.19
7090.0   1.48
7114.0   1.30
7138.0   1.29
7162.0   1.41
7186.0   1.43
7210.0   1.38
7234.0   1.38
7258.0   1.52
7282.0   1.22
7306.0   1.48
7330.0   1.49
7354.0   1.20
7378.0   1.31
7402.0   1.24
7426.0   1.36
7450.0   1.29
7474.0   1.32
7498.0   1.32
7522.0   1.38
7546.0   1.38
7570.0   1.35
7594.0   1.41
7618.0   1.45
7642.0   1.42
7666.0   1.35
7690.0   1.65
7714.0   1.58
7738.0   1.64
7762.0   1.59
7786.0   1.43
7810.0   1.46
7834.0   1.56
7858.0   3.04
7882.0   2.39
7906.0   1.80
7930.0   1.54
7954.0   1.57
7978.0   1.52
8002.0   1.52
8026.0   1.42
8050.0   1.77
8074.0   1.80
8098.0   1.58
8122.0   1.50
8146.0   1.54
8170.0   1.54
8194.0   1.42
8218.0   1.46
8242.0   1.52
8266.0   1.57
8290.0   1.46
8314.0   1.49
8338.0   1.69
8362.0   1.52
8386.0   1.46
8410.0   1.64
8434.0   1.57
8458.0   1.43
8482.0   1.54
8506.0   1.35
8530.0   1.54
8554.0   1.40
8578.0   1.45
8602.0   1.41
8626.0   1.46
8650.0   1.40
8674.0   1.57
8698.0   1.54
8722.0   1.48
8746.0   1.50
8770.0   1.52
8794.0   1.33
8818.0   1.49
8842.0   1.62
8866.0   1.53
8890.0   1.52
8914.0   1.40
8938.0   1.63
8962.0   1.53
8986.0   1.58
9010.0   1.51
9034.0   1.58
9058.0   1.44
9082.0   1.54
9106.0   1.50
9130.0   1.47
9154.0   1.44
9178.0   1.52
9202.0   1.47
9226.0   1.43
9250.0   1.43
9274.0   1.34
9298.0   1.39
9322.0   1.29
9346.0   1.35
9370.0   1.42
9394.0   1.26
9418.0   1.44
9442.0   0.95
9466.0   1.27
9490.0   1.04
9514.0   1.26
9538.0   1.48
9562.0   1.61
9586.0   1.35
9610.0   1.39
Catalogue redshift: 0.199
